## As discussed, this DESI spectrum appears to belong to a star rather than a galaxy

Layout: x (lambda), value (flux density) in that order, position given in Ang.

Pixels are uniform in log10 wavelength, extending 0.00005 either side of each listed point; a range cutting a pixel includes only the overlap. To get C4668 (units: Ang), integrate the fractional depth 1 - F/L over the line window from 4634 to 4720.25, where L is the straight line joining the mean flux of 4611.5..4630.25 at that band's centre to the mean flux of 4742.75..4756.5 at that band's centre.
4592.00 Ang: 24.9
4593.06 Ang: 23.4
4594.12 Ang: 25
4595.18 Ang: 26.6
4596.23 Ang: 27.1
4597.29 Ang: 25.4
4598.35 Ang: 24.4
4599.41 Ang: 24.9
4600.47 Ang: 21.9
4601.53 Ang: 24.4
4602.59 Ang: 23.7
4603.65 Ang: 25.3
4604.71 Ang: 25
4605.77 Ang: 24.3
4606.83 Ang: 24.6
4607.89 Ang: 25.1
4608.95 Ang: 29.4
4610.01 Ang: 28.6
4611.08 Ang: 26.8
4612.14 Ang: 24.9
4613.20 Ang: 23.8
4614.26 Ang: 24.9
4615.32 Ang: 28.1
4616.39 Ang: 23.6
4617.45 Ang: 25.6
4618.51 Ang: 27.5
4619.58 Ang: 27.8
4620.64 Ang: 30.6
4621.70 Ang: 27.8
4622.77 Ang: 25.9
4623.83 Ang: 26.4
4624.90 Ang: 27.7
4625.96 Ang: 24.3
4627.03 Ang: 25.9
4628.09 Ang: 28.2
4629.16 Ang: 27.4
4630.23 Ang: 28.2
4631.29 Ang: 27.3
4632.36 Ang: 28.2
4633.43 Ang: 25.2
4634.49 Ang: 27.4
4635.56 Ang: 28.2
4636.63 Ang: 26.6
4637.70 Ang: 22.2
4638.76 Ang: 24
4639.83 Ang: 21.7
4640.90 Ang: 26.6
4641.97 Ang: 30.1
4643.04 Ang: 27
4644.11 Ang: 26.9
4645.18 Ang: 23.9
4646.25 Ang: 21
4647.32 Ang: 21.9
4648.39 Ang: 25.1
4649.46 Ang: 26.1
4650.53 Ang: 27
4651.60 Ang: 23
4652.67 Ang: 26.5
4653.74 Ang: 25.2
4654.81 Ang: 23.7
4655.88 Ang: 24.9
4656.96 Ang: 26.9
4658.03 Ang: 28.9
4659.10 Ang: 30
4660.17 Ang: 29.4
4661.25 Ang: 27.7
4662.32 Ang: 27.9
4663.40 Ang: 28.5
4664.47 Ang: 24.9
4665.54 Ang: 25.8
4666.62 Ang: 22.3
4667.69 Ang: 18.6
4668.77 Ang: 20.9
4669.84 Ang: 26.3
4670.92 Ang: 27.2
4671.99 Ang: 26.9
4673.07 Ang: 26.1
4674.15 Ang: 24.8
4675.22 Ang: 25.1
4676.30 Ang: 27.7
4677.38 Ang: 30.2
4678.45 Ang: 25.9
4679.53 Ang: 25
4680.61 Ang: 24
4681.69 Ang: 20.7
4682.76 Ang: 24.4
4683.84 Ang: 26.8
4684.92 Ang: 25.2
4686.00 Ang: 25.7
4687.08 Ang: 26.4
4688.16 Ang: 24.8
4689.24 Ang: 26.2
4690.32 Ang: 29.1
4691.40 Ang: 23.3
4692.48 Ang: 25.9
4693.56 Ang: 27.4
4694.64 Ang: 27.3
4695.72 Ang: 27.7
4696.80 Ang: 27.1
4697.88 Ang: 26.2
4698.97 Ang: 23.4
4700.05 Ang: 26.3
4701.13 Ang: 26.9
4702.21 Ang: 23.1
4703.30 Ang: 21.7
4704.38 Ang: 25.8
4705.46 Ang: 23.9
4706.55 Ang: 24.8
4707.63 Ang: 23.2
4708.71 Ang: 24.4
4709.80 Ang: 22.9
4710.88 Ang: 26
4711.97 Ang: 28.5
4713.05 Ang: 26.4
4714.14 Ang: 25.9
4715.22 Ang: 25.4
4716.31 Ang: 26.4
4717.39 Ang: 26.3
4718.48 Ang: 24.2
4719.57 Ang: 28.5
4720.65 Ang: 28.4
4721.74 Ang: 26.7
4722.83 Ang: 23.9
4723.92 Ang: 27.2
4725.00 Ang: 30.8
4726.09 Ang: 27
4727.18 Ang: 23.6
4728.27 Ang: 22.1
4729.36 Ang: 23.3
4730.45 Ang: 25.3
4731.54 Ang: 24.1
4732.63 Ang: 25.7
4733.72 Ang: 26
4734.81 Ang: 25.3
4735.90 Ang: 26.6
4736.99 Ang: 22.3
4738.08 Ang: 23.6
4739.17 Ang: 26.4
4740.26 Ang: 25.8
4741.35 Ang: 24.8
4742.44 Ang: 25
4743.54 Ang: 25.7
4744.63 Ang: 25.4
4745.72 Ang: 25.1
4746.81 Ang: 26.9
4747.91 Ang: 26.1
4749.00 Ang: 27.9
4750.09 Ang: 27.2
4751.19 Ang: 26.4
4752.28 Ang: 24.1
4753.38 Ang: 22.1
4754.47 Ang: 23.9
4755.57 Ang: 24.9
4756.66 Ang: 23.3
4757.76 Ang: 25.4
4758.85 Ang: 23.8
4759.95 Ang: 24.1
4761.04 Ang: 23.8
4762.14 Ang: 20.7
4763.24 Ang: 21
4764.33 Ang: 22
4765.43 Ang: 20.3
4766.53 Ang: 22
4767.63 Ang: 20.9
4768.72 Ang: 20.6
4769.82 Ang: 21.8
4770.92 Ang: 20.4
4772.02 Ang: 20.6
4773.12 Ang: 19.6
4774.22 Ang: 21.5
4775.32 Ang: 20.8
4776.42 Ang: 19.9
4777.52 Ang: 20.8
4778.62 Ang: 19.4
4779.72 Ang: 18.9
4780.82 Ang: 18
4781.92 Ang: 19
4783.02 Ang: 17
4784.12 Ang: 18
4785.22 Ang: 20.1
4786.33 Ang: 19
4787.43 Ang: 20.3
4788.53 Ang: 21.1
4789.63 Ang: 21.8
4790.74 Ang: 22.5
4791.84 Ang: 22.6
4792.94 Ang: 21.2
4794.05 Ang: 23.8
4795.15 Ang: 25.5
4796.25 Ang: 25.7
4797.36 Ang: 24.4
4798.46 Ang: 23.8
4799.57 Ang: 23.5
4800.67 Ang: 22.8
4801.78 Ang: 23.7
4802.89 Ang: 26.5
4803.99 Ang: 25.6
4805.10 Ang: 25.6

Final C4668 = 1.5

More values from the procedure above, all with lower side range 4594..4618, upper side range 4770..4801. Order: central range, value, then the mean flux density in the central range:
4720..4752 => -4.83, 25.7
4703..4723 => -2.33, 25.5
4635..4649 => -0.28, 25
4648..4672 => -1.68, 25.8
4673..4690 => -1.44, 25.6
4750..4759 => -1.07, 24.5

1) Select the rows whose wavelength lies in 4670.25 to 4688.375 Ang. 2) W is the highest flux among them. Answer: 30.2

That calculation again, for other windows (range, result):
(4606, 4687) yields 30.6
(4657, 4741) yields 30.8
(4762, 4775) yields 22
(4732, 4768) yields 27.9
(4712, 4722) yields 28.5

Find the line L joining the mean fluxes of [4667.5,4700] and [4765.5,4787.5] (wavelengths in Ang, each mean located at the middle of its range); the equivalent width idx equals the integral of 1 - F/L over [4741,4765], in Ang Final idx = -3.5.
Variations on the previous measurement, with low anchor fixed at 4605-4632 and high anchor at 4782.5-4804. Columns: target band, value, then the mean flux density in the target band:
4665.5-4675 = 0.4 Ang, 24.3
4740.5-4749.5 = -0.9 Ang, 25.9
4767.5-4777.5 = 1.0 Ang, 20.7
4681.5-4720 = -1.5 Ang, 25.5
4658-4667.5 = -0.5 Ang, 26.9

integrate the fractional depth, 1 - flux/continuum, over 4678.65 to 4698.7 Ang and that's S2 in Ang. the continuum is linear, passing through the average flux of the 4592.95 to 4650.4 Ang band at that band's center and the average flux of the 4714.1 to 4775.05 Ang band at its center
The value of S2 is -0.53 Ang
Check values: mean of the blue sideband 25.8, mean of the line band 25.7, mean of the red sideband 24.4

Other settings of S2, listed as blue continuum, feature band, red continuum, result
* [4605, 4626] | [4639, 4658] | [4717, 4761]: 0.66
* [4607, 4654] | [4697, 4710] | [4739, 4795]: -0.19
